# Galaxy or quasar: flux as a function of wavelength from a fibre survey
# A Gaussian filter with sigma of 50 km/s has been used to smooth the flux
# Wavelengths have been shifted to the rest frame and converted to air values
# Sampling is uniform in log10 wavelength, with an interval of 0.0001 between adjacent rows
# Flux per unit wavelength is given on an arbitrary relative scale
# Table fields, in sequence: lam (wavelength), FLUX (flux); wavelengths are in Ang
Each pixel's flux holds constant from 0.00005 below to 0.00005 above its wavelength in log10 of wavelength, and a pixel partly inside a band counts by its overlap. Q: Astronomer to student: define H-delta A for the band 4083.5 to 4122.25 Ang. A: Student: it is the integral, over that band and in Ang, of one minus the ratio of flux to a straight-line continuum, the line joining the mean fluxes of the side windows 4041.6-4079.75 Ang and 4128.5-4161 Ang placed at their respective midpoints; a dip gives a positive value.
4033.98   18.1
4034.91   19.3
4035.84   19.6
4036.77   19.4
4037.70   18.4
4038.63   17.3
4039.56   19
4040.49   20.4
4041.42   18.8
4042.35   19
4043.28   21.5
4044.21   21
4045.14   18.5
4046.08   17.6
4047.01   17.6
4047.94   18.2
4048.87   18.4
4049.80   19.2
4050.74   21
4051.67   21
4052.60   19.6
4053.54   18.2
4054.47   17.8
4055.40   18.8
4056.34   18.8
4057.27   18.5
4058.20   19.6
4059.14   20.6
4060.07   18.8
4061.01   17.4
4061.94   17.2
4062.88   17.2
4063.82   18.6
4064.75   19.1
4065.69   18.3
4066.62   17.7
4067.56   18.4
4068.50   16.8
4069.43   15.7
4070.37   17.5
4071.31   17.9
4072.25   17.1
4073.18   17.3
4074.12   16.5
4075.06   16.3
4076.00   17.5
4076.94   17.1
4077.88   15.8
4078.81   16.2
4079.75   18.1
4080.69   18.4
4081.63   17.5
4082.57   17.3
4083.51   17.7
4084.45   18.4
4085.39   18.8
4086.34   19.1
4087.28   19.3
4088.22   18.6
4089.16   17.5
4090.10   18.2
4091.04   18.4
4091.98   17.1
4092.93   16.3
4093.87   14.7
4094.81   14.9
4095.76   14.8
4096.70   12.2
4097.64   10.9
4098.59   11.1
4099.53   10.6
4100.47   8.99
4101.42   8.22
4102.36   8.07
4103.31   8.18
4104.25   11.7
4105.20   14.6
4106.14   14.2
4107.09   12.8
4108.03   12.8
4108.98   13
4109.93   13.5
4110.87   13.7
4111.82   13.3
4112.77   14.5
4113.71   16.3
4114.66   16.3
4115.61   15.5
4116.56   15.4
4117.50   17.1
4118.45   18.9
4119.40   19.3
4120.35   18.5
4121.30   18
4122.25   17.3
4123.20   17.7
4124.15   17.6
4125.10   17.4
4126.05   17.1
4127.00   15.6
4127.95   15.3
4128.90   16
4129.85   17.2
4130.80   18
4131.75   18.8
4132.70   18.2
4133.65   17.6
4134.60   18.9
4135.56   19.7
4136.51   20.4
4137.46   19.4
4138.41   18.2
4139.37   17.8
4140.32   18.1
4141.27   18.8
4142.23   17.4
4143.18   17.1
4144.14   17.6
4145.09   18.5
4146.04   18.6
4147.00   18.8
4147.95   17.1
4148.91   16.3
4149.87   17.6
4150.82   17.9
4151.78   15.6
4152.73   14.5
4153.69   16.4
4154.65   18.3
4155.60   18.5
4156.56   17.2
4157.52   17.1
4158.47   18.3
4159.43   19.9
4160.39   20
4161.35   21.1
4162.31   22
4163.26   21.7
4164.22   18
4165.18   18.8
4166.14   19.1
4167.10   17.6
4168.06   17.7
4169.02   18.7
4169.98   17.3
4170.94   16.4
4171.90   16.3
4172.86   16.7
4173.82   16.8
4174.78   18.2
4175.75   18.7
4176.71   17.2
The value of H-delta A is 6.82 Ang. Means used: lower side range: 18.2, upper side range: 18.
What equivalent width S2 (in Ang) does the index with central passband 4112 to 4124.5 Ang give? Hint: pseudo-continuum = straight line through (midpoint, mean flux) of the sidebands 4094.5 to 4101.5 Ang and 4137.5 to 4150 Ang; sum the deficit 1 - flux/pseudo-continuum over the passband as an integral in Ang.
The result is -2.3 Ang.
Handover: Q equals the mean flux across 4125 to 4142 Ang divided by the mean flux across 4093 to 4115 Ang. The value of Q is 1.42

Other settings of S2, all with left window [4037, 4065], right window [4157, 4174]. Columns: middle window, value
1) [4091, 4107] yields 5.3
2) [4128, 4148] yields 0.5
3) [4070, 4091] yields 1.3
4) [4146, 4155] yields 0.8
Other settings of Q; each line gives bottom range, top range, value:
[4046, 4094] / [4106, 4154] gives 0.94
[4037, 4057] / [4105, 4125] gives 0.83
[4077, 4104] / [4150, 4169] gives 1.21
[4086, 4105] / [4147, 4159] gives 1.23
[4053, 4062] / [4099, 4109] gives 0.60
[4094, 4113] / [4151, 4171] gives 1.51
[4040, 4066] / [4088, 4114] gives 0.71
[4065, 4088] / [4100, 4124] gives 0.82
